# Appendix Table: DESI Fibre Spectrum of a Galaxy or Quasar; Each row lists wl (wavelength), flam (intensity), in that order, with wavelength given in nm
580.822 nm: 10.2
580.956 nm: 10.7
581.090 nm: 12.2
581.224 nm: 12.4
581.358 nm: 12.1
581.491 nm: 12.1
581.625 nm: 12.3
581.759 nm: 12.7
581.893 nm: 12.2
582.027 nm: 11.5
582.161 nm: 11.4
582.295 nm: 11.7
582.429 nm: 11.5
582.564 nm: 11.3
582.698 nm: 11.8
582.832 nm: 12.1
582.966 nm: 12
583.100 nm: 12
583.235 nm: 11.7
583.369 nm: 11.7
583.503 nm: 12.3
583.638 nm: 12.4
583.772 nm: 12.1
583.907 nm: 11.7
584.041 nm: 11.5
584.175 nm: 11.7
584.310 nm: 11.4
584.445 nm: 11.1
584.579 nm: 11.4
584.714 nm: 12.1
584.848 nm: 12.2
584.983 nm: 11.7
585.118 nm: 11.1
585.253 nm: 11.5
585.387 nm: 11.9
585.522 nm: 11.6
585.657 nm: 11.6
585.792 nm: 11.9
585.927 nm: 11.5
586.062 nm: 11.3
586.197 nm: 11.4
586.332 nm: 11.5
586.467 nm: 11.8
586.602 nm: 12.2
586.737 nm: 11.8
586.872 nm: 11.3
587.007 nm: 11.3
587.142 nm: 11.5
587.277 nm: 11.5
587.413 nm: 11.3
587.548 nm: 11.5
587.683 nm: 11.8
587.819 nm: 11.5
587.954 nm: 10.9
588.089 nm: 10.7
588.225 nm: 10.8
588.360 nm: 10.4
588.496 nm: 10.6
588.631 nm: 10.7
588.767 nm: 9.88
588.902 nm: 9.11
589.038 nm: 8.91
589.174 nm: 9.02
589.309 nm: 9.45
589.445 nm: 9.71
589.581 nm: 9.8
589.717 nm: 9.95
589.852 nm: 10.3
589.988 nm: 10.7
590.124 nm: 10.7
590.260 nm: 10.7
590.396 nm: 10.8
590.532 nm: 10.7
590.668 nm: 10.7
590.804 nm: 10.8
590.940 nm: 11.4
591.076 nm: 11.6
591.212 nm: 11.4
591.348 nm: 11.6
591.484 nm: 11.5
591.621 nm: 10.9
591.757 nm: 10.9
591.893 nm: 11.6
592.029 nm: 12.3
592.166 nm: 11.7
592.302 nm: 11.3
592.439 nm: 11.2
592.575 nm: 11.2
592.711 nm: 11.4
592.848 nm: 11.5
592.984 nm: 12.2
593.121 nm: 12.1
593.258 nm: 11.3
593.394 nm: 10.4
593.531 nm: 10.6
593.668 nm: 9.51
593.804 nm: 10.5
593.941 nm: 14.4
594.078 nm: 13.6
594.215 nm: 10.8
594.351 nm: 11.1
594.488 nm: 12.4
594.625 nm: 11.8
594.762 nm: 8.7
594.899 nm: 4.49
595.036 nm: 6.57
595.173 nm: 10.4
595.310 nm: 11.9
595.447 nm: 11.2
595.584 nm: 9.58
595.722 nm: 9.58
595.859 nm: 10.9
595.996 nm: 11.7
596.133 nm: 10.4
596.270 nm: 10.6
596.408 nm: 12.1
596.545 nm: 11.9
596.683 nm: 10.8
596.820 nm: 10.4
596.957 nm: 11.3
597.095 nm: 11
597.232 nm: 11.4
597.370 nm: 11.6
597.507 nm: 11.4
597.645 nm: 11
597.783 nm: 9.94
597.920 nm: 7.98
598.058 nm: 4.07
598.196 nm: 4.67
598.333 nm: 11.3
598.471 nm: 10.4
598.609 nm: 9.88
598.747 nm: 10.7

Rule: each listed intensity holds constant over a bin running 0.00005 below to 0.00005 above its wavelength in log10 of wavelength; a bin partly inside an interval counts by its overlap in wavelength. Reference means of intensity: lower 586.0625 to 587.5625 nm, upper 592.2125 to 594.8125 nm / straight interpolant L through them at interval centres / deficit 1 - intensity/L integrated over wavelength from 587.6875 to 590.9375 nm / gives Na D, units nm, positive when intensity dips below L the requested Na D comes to 0.32 nm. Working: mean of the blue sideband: 11.5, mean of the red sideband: 11.4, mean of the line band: 10.3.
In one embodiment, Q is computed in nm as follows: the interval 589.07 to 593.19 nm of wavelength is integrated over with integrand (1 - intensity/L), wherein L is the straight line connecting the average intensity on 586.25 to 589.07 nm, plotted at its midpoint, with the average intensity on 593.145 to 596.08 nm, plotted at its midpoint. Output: -0.06 nm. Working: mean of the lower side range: 11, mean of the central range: 11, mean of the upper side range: 10.6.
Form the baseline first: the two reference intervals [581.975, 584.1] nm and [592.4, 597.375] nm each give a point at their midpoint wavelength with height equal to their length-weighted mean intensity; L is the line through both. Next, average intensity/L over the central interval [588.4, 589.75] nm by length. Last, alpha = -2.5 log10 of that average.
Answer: 0.17 mag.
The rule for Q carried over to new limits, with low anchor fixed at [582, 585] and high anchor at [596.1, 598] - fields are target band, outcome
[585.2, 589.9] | 0.23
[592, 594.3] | -0.09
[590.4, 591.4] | 0.01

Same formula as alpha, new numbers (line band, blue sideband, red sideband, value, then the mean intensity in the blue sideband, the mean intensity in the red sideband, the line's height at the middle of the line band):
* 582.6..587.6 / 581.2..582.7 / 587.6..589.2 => -0.05 mag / 11.9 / 10.4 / 11.2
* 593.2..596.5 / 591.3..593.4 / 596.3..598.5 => 0.02 mag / 11.5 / 10.1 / 10.8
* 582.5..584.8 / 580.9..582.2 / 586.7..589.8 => -0.02 mag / 12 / 10.6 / 11.5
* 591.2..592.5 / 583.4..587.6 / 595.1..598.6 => -0.05 mag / 11.6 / 10.3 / 10.9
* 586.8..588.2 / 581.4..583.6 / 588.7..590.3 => -0.09 mag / 11.9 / 9.84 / 10.4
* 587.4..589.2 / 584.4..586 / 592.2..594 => 0.10 mag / 11.6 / 11.3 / 11.5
